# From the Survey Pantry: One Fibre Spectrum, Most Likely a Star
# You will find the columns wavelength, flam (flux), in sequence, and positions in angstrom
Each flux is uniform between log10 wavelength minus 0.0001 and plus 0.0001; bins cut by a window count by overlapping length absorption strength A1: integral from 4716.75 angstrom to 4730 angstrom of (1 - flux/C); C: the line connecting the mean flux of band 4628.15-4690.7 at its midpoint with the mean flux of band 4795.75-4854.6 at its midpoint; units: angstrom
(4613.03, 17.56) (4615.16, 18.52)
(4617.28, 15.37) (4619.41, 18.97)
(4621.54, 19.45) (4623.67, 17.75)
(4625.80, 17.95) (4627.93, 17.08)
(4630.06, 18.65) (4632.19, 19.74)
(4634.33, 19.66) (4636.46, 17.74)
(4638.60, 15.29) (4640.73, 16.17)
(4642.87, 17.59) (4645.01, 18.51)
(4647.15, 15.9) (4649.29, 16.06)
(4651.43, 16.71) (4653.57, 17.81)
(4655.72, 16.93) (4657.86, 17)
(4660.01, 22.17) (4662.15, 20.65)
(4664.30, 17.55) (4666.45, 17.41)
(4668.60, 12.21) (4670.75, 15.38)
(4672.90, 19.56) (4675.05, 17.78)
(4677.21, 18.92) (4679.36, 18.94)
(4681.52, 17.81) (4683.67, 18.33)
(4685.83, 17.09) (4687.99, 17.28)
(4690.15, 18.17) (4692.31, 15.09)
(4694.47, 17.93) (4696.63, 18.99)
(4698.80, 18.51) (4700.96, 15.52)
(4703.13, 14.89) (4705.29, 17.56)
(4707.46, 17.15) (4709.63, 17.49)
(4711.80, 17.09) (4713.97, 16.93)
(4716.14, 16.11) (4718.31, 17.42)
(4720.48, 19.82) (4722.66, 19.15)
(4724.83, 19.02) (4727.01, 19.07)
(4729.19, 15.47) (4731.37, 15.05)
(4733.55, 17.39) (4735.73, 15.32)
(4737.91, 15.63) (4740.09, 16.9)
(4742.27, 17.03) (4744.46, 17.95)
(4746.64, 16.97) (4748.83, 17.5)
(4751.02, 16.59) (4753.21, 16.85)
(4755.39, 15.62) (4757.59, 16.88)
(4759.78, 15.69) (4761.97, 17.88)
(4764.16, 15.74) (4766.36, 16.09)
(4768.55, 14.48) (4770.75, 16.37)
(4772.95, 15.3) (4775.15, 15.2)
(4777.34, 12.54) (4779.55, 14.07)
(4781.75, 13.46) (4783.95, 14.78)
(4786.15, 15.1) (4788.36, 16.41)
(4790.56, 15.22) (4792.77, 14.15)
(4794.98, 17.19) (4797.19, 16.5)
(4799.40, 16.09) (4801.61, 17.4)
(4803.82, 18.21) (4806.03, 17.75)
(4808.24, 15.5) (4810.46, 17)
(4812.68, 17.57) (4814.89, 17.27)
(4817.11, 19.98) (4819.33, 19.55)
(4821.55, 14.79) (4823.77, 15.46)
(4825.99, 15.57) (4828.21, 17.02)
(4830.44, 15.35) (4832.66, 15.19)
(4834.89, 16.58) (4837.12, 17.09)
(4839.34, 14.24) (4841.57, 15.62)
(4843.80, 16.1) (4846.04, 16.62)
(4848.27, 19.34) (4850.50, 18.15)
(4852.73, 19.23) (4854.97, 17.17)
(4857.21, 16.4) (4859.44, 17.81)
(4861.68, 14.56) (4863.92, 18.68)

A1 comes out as -0.71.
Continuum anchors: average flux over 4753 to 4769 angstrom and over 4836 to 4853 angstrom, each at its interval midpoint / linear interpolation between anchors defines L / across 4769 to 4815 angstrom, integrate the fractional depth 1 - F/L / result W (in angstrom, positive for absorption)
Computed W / 1.9 angstrom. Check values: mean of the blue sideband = 16.2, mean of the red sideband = 16.9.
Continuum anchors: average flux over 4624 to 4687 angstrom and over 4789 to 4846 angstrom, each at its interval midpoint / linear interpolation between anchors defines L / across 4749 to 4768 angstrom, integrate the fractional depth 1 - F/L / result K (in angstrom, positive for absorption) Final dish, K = 0.6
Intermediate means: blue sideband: 17.7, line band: 16.4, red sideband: 16.5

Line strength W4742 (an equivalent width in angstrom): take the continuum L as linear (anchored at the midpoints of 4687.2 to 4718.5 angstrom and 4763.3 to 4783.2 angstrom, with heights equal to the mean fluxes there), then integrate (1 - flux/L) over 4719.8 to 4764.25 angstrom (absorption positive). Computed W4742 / -3.4 angstrom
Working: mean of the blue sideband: 17.1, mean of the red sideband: 14.8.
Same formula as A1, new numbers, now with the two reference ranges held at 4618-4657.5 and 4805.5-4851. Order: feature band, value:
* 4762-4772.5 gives 0.70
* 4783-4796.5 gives 1.11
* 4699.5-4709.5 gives 0.48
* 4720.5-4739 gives 0.02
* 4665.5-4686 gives 0.11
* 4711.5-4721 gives -0.06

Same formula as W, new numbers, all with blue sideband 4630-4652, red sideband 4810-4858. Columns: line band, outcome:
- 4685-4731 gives -0.4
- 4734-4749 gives 0.3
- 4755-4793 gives 3.9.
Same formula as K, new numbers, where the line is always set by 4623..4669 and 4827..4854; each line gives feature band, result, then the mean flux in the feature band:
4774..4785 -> 1.94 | 14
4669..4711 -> 0.07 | 17.4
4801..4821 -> -1.04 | 17.7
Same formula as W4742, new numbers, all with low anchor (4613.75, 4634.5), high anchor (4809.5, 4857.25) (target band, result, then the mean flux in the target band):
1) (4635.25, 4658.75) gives 1.5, 16.9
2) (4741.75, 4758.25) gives 0.5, 16.9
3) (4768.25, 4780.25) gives 1.8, 14.7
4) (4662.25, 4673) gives 0.9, 16.5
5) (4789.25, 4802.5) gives 0.8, 16.1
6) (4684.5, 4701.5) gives 0.4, 17.4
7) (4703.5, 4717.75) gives 0.6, 17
